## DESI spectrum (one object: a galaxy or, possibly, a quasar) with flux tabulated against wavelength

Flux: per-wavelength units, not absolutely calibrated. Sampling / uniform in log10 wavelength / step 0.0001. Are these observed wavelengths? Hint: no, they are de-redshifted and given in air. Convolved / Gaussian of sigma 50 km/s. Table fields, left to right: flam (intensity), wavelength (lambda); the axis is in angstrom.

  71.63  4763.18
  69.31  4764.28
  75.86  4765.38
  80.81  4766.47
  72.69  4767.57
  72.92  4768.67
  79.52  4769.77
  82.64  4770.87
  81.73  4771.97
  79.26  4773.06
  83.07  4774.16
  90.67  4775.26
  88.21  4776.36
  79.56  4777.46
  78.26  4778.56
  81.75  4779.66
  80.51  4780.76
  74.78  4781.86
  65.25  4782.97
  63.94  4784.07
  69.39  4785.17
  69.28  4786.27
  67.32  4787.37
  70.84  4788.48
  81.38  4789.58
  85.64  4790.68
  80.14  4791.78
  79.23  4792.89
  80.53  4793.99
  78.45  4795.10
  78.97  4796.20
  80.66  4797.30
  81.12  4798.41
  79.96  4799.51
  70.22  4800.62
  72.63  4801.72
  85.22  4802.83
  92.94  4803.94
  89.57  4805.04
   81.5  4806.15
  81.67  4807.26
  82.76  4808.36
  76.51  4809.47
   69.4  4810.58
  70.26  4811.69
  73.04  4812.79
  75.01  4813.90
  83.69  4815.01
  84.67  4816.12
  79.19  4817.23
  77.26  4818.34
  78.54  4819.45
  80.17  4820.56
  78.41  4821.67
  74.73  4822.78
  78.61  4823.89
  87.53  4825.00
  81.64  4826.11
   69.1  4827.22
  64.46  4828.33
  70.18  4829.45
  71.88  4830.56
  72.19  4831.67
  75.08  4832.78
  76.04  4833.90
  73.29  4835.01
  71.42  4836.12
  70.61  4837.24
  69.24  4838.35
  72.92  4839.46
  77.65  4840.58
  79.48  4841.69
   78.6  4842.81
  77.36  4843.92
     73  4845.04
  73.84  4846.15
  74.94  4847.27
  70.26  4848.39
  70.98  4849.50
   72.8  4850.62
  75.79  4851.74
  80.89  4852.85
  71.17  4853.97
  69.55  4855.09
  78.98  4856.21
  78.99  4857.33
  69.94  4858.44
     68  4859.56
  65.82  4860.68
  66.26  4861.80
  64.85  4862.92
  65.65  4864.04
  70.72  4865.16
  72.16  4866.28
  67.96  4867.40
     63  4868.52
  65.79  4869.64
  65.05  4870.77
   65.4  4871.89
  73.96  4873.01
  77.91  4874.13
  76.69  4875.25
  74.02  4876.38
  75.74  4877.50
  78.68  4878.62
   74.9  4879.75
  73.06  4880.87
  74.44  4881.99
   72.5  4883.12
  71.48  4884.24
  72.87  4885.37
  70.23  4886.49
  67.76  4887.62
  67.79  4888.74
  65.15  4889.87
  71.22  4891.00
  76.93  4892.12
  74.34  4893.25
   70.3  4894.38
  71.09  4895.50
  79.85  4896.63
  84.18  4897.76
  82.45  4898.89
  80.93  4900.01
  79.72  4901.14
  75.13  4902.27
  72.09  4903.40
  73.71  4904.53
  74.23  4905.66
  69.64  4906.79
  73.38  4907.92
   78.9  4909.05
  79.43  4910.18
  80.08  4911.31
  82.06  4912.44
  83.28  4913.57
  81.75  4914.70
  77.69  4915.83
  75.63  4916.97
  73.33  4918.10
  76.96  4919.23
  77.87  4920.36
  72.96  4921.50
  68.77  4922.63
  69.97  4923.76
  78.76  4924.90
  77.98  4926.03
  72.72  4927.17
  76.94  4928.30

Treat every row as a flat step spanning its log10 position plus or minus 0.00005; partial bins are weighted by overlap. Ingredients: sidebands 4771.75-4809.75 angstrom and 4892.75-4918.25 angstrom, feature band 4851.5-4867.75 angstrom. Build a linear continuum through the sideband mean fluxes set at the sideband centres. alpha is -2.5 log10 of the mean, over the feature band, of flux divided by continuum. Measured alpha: 0.10 mag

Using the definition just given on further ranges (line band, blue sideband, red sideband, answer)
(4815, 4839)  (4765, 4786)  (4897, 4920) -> 0.031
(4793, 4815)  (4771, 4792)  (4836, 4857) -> -0.038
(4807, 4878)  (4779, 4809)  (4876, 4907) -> 0.034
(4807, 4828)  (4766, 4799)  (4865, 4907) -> -0.022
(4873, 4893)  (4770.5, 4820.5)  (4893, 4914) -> 0.063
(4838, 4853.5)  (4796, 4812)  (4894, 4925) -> 0.050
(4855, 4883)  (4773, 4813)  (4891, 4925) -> 0.086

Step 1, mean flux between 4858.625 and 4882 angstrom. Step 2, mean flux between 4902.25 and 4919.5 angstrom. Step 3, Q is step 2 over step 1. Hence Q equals 1.1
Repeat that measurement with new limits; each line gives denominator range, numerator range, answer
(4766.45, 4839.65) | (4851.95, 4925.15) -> 0.95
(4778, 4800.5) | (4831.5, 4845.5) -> 0.98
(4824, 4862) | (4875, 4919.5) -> 1.02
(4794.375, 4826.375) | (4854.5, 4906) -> 0.91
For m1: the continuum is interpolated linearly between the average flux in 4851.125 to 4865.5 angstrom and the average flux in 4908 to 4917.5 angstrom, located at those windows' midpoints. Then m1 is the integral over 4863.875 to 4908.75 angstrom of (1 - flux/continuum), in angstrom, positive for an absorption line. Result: 1.6 angstrom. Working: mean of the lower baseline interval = 71.3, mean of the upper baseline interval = 79.5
